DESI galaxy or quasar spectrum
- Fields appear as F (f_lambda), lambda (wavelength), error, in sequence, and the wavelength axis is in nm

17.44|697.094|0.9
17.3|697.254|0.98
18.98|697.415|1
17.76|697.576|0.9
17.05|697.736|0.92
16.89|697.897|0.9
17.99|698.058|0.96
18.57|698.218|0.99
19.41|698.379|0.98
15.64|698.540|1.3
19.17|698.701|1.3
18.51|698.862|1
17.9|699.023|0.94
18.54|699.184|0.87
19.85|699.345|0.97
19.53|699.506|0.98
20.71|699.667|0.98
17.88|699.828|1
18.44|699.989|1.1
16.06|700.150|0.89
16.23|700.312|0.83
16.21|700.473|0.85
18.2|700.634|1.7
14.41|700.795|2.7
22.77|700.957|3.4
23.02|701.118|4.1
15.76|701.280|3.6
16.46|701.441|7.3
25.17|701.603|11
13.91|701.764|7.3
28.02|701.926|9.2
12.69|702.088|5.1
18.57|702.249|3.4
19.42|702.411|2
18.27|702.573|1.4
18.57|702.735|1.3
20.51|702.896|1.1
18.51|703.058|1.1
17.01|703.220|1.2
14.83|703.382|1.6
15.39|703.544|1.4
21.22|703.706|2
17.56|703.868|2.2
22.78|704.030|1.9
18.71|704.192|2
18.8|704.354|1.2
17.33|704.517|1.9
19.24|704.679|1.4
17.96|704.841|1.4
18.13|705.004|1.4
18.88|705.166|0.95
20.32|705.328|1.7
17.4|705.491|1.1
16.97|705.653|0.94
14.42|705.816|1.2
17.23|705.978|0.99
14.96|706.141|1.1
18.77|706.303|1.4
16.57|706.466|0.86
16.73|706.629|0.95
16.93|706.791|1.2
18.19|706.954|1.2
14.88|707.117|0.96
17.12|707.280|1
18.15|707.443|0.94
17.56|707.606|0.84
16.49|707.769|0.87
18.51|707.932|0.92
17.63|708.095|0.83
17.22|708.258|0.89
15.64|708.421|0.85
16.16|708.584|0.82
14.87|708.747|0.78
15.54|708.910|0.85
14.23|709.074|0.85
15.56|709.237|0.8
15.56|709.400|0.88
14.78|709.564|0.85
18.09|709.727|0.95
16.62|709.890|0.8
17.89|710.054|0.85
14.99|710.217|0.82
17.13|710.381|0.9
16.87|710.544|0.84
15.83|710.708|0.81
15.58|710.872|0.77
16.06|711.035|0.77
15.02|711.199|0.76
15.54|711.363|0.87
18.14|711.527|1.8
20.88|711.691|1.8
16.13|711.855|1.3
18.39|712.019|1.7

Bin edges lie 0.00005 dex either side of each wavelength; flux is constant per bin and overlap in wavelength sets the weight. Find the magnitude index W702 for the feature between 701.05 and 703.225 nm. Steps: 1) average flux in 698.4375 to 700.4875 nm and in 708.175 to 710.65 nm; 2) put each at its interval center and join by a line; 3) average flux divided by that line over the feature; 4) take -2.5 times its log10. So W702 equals -0.087 mag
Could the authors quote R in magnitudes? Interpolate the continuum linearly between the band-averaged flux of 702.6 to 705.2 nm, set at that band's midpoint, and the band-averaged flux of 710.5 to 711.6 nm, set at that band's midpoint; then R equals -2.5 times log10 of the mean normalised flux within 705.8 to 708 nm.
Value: 0.03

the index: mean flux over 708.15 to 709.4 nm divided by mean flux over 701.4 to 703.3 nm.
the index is 0.82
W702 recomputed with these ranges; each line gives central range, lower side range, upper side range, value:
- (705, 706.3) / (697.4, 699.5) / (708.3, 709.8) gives -0.056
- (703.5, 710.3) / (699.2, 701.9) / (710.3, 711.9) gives 0.018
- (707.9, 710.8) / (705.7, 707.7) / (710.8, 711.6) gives 0.007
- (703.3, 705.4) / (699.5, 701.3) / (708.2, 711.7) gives -0.068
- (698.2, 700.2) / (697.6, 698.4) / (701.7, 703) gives -0.023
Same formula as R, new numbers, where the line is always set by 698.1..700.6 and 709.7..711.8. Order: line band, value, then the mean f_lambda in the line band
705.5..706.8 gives 0.05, 16.6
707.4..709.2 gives 0.04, 16.5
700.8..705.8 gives -0.06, 18.7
